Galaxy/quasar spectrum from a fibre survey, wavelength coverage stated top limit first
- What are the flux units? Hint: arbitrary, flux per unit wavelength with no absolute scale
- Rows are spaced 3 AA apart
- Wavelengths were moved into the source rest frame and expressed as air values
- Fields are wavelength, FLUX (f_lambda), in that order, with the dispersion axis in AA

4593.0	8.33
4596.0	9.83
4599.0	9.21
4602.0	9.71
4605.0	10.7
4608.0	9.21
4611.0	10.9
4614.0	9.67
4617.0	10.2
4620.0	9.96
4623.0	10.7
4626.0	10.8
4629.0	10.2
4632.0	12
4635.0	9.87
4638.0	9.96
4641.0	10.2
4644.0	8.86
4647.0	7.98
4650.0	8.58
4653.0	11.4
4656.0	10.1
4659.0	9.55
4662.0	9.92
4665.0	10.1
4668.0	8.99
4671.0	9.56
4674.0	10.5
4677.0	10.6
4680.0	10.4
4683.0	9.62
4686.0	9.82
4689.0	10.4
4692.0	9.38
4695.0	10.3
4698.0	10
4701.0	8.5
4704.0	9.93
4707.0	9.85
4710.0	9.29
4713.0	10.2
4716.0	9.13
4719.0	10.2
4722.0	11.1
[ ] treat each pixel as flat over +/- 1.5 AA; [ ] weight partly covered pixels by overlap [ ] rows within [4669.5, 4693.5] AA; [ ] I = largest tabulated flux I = 10.6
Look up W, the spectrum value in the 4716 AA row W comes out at 9.13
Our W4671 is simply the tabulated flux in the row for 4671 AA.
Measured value 9.56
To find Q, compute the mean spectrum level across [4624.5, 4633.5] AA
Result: 11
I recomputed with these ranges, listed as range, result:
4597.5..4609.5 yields 10.7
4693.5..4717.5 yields 10.3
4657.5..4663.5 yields 9.92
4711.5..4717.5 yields 10.2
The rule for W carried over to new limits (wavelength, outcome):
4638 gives 9.96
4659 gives 9.55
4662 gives 9.92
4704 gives 9.93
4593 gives 8.33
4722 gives 11.1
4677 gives 10.6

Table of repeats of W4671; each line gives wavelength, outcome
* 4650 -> 8.58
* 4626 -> 10.8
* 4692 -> 9.38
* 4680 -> 10.4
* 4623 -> 10.7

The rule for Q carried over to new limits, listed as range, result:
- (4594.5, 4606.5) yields 9.86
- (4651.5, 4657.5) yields 10.8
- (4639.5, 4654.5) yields 9.4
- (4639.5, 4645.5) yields 9.53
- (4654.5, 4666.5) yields 9.92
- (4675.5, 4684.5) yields 10.2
